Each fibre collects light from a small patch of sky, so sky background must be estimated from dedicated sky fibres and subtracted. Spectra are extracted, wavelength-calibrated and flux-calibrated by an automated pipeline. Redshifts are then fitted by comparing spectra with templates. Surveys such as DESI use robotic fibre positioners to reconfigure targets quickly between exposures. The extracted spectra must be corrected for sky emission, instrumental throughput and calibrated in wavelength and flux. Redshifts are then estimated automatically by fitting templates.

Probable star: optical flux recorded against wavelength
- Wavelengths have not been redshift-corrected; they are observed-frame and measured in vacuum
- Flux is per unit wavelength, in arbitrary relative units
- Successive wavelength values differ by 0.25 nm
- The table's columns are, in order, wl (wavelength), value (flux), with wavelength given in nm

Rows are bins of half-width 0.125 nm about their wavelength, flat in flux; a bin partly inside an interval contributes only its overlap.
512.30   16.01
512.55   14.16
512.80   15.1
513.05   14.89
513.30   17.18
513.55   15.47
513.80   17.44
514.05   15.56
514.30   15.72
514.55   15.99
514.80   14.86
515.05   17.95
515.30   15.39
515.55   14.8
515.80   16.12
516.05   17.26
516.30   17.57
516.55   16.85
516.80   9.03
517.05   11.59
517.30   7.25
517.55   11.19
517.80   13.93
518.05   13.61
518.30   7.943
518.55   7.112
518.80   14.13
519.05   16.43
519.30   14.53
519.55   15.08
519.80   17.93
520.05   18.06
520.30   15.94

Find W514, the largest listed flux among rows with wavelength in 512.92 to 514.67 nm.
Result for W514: 17.44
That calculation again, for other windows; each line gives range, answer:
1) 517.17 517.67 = 11.19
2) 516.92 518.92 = 14.13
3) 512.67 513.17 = 15.1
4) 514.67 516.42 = 17.95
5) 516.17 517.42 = 17.57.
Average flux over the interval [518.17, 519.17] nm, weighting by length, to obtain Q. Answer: 11.4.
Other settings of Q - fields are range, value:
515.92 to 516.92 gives 15.2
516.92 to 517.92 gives 11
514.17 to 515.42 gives 16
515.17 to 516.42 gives 16.2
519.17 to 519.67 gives 14.8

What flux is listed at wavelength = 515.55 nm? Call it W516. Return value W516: 14.8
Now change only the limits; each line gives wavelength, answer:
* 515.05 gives 17.95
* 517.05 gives 11.59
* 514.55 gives 15.99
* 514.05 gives 15.56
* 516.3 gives 17.57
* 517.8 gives 13.93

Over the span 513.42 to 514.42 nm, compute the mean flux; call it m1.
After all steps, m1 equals 16.1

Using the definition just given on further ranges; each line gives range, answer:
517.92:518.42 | 10.8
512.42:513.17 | 14.7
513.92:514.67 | 15.8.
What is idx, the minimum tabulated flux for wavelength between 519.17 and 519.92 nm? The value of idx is 14.53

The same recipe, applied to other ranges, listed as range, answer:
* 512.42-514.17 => 14.16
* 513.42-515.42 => 14.86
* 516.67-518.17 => 7.25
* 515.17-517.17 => 9.03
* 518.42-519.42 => 7.112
